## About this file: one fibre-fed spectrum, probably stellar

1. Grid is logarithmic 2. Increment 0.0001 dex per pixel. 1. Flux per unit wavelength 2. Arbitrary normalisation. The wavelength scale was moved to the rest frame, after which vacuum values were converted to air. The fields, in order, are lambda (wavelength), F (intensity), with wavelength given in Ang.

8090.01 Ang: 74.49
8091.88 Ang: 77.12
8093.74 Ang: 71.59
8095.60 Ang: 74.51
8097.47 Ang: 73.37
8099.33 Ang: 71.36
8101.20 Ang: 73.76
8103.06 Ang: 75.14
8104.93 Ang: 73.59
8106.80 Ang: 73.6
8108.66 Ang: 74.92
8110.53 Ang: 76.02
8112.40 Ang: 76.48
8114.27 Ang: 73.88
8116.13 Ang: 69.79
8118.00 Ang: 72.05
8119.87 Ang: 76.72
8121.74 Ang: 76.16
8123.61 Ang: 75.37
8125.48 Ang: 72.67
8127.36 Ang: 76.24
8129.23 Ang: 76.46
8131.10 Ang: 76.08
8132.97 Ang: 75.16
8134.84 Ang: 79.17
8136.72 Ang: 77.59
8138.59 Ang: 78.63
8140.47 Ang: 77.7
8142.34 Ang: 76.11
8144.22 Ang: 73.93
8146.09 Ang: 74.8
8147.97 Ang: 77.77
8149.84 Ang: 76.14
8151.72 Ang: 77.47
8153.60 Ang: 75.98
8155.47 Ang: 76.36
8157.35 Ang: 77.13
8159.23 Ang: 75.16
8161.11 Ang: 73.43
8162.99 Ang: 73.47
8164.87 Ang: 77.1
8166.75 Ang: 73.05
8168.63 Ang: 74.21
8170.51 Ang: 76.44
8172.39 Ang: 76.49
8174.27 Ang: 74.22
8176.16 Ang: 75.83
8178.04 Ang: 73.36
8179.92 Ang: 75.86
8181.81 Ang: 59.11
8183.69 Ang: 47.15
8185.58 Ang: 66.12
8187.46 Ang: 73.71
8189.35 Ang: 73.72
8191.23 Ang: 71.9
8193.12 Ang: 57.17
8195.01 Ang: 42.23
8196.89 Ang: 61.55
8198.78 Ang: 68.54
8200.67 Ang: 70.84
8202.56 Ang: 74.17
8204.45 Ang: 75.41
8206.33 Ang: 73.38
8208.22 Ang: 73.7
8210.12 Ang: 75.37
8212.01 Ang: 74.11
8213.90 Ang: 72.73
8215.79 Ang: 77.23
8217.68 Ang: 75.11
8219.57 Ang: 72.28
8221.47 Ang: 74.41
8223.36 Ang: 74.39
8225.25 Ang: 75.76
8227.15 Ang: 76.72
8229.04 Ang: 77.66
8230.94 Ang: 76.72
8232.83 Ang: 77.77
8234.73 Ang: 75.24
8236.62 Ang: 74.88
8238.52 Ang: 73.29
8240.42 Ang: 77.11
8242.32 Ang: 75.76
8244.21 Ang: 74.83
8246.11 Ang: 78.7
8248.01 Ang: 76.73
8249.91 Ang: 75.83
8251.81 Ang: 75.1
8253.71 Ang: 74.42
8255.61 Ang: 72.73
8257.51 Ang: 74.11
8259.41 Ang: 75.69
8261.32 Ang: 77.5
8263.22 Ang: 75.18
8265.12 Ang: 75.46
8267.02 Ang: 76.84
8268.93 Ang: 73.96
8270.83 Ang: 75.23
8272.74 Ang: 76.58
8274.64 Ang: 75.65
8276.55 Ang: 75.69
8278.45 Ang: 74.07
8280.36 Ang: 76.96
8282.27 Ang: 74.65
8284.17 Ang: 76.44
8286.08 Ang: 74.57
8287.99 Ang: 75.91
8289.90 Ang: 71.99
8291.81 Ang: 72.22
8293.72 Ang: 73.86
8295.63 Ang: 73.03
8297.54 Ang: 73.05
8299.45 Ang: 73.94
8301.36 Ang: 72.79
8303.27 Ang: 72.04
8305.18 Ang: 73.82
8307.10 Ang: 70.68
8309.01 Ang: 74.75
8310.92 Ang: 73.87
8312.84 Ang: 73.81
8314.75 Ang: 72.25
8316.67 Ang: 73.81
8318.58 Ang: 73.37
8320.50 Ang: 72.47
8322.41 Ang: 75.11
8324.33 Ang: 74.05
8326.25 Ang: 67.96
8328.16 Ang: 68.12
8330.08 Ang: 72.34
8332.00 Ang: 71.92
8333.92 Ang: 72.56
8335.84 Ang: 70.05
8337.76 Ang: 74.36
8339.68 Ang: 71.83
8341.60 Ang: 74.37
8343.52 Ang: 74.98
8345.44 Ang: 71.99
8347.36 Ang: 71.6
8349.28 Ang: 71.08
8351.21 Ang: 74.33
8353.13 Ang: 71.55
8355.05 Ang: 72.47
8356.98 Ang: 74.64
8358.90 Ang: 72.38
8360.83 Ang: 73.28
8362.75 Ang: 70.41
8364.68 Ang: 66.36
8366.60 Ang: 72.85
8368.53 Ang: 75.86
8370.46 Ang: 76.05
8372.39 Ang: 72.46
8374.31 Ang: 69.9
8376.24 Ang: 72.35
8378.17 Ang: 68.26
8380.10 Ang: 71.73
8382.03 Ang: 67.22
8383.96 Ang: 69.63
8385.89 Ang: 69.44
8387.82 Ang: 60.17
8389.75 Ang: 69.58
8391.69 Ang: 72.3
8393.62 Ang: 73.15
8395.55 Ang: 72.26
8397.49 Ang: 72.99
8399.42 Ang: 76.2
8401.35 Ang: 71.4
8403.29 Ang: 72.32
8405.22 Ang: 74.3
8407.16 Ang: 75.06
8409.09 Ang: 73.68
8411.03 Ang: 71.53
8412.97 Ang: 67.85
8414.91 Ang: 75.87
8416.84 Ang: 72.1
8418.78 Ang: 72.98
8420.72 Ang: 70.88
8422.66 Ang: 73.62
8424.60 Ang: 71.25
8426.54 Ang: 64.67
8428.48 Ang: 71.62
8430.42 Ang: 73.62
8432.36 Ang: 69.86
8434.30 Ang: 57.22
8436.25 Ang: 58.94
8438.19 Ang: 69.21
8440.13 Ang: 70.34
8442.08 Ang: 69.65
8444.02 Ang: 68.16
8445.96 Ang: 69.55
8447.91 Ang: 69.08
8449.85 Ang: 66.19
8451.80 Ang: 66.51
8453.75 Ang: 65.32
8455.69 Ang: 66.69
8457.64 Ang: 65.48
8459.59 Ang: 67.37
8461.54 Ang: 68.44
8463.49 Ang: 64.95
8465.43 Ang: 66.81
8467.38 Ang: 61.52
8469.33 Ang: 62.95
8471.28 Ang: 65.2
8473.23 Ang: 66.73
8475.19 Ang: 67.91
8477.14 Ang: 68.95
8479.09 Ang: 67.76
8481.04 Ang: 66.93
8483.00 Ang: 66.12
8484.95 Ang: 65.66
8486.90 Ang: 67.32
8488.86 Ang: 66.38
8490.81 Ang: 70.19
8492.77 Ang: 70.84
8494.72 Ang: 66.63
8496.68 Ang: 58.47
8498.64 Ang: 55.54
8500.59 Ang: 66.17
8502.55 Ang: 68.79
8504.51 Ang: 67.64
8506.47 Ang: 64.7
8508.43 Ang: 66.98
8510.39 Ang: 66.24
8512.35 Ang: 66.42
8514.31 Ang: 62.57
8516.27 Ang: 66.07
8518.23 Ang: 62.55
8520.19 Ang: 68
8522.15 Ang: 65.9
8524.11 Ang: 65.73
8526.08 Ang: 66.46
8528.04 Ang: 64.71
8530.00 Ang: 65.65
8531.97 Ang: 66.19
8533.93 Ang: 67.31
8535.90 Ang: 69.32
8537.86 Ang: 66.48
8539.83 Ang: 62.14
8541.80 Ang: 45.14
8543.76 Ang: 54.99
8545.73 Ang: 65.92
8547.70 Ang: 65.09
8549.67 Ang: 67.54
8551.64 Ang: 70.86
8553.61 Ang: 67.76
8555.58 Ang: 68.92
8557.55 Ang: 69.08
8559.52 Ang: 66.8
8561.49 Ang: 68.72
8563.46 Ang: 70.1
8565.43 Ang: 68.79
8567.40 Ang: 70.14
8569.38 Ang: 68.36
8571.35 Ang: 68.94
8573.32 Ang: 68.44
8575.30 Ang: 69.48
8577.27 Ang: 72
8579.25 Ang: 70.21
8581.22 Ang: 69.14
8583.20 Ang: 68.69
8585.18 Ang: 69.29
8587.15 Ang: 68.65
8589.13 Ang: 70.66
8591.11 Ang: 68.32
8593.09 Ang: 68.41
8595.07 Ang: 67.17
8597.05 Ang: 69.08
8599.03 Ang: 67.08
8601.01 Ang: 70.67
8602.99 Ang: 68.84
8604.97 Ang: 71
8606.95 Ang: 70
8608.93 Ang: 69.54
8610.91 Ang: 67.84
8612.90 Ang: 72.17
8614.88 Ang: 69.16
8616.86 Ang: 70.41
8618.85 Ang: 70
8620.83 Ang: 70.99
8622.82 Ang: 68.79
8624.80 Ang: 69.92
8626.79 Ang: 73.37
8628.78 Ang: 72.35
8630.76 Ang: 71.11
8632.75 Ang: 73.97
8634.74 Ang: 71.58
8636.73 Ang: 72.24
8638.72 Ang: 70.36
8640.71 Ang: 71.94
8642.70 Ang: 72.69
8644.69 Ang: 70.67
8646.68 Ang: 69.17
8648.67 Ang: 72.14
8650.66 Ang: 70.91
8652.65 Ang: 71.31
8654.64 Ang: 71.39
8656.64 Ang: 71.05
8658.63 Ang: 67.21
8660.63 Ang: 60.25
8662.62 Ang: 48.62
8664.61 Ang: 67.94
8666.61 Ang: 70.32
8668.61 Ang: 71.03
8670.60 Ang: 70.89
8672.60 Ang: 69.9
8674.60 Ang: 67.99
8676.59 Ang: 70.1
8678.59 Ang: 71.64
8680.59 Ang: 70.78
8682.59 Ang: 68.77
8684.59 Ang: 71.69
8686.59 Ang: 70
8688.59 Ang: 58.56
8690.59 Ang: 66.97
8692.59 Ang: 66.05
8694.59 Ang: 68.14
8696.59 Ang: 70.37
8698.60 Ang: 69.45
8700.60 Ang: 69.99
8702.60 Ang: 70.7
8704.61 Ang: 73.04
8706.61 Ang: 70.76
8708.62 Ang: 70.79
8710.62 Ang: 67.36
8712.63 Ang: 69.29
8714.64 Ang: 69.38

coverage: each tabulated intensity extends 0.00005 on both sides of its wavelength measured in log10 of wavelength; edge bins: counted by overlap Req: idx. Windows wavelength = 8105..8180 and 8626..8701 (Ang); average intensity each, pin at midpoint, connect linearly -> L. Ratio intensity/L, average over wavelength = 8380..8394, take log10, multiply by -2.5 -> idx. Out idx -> 0.06 mag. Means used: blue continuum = 75.5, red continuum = 69.3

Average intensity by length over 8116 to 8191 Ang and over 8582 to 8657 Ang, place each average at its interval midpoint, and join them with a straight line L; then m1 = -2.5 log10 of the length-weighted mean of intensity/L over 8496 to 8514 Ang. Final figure 0.11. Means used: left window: 74.1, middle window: 64.6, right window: 70.3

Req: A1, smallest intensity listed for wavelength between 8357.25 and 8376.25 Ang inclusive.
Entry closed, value 66.36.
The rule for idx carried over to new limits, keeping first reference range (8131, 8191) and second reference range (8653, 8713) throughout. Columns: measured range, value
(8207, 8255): -0.03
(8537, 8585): 0.04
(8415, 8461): 0.04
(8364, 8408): 0.00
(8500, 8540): 0.06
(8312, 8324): -0.02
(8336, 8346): -0.02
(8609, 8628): -0.02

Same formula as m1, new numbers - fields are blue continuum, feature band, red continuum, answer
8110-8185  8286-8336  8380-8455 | -0.02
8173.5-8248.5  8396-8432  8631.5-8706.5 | -0.02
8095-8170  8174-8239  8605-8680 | 0.05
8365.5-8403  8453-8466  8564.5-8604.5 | 0.06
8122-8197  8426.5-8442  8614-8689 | 0.06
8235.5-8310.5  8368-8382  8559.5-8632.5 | 0.02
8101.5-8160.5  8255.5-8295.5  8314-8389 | -0.03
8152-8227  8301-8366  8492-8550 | -0.06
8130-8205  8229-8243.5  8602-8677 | -0.06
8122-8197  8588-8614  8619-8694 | 0.01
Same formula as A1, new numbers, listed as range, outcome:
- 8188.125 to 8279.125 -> 42.23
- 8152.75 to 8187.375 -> 47.15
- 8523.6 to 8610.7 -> 45.14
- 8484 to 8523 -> 55.54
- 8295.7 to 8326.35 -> 67.96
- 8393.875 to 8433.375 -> 64.67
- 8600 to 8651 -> 67.84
